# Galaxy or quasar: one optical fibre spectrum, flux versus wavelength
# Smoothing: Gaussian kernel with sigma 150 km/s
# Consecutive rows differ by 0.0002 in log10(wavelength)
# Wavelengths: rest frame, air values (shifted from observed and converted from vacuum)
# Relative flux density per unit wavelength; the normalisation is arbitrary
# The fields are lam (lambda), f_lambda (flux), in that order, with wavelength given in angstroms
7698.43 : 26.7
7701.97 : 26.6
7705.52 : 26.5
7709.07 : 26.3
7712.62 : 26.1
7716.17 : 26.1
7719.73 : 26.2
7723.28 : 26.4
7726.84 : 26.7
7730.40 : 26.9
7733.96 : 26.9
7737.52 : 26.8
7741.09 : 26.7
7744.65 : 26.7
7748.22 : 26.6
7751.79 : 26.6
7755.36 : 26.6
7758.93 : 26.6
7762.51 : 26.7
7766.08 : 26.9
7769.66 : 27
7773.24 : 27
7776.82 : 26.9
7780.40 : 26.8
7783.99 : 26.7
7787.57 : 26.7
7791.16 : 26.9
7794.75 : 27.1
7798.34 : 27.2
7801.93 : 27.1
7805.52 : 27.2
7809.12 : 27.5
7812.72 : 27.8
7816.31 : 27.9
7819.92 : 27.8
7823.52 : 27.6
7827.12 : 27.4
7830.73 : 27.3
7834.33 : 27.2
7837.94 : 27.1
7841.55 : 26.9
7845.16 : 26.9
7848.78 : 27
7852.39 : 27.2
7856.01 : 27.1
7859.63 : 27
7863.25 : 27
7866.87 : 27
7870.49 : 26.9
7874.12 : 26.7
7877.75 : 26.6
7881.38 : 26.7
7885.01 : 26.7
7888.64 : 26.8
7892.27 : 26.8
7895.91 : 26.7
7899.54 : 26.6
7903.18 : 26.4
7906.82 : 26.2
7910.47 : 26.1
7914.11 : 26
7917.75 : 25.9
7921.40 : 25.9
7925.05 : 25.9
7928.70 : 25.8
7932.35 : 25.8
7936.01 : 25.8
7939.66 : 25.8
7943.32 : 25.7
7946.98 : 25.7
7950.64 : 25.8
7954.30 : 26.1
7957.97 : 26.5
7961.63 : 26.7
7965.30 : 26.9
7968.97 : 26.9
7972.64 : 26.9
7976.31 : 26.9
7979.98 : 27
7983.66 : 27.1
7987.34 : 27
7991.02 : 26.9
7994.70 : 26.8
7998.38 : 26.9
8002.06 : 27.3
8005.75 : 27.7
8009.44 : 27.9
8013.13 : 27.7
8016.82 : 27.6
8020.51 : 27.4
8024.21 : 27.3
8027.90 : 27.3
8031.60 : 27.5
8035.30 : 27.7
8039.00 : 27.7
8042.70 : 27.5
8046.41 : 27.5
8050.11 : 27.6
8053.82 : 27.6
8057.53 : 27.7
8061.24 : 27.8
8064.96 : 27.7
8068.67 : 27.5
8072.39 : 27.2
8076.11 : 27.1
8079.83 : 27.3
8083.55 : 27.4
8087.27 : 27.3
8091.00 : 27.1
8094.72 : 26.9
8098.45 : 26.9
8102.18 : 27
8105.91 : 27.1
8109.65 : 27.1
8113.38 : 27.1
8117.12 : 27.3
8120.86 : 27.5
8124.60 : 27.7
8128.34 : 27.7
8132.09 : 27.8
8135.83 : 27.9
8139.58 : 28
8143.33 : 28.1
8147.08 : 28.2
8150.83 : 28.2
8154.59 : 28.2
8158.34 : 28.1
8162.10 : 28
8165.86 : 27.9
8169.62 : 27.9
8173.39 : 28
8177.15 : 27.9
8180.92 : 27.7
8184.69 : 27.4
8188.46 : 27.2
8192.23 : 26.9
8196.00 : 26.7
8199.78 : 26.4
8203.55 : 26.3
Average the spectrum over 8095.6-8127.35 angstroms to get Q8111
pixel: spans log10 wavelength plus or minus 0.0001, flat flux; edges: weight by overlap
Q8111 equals 27.2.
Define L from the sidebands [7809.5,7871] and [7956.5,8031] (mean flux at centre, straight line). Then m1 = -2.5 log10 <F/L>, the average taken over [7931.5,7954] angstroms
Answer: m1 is 0.06 mag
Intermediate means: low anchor 27.3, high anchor 27.1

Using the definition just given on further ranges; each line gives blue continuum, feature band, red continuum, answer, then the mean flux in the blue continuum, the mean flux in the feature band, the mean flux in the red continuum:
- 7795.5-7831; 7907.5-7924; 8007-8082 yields 0.06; 27.5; 26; 27.5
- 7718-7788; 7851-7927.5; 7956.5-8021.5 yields 0.02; 26.7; 26.6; 27.1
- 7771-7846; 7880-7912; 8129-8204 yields 0.03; 27.2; 26.6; 27.7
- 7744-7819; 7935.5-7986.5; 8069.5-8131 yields 0.03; 27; 26.4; 27.2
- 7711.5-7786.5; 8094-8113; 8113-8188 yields 0.03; 26.7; 27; 27.8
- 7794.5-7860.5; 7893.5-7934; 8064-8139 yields 0.05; 27.3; 26.1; 27.3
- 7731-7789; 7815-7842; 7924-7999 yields -0.03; 26.8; 27.4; 26.4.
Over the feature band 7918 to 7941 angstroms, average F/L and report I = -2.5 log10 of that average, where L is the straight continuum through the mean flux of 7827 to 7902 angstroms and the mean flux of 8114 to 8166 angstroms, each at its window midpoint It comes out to 0.05 mag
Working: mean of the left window 26.9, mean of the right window 27.9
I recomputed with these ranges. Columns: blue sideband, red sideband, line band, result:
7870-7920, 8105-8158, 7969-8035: -0.01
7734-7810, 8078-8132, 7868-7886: 0.01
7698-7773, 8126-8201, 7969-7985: 0.01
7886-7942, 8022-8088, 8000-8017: -0.02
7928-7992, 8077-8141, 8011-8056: -0.03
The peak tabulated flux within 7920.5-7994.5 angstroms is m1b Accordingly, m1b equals 27.1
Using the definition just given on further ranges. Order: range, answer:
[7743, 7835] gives 27.9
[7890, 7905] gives 26.8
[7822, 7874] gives 27.6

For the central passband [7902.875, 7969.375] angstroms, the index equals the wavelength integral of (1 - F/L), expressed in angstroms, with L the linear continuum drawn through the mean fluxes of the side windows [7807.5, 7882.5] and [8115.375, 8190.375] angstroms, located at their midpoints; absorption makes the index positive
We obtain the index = 3.1 angstroms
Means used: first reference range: 27.2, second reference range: 27.8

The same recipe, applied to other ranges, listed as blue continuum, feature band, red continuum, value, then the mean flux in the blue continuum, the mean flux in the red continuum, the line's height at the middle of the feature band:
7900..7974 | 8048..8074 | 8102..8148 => -0.5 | 26.1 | 27.6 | 27.1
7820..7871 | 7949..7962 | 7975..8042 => 0.5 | 27.1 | 27.3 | 27.3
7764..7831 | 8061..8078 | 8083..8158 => 0.0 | 27.2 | 27.5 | 27.5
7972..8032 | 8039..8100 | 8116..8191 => 0.3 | 27.2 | 27.8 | 27.5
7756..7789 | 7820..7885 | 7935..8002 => -0.8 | 26.8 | 26.6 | 26.7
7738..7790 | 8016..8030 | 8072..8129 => -0.1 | 26.8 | 27.2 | 27.1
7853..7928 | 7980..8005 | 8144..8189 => 0.0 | 26.5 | 27.9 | 27.1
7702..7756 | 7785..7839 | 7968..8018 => -1.2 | 26.5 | 27.2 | 26.7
